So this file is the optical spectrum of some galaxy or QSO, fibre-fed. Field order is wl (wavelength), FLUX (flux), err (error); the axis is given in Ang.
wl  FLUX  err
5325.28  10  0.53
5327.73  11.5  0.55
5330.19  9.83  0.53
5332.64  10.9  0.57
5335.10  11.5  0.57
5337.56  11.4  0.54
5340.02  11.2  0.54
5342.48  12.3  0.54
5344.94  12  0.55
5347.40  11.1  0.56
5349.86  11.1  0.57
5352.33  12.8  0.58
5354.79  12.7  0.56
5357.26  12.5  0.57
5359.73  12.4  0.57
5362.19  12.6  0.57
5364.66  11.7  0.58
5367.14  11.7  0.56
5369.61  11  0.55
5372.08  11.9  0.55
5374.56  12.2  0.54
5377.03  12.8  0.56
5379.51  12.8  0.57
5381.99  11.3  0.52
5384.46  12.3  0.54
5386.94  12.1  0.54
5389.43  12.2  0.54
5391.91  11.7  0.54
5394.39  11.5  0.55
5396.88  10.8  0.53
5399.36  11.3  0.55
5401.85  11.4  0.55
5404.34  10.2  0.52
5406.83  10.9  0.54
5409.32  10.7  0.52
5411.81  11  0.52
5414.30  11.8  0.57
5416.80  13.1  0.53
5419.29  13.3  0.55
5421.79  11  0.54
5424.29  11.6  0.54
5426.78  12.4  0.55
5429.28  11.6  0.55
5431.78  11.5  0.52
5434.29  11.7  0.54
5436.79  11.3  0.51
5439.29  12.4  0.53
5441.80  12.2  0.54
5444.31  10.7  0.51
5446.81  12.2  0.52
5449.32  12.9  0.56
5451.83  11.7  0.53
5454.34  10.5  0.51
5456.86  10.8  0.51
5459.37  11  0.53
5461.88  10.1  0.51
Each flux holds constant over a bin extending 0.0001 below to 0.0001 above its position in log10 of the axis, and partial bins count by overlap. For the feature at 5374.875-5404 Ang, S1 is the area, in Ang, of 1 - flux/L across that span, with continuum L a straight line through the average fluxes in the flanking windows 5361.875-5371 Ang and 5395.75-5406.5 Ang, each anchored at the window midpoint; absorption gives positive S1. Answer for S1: -1.6 Ang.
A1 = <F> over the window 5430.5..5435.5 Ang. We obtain 11.6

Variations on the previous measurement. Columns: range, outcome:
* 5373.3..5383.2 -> 12.3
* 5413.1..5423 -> 12.3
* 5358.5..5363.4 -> 12.5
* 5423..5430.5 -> 11.9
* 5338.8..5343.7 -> 11.7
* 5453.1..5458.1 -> 10.6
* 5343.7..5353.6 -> 11.8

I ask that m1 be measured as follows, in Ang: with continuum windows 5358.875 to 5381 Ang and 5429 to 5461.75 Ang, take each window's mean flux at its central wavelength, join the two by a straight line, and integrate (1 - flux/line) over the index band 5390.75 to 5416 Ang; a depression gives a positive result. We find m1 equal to 1.5 Ang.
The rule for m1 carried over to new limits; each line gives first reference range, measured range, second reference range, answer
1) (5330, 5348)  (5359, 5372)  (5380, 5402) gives -0.38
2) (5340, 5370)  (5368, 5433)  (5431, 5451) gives 1.18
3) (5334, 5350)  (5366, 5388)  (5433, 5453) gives -0.66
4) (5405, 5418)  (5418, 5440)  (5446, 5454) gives -0.25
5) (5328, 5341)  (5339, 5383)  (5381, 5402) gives -2.80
